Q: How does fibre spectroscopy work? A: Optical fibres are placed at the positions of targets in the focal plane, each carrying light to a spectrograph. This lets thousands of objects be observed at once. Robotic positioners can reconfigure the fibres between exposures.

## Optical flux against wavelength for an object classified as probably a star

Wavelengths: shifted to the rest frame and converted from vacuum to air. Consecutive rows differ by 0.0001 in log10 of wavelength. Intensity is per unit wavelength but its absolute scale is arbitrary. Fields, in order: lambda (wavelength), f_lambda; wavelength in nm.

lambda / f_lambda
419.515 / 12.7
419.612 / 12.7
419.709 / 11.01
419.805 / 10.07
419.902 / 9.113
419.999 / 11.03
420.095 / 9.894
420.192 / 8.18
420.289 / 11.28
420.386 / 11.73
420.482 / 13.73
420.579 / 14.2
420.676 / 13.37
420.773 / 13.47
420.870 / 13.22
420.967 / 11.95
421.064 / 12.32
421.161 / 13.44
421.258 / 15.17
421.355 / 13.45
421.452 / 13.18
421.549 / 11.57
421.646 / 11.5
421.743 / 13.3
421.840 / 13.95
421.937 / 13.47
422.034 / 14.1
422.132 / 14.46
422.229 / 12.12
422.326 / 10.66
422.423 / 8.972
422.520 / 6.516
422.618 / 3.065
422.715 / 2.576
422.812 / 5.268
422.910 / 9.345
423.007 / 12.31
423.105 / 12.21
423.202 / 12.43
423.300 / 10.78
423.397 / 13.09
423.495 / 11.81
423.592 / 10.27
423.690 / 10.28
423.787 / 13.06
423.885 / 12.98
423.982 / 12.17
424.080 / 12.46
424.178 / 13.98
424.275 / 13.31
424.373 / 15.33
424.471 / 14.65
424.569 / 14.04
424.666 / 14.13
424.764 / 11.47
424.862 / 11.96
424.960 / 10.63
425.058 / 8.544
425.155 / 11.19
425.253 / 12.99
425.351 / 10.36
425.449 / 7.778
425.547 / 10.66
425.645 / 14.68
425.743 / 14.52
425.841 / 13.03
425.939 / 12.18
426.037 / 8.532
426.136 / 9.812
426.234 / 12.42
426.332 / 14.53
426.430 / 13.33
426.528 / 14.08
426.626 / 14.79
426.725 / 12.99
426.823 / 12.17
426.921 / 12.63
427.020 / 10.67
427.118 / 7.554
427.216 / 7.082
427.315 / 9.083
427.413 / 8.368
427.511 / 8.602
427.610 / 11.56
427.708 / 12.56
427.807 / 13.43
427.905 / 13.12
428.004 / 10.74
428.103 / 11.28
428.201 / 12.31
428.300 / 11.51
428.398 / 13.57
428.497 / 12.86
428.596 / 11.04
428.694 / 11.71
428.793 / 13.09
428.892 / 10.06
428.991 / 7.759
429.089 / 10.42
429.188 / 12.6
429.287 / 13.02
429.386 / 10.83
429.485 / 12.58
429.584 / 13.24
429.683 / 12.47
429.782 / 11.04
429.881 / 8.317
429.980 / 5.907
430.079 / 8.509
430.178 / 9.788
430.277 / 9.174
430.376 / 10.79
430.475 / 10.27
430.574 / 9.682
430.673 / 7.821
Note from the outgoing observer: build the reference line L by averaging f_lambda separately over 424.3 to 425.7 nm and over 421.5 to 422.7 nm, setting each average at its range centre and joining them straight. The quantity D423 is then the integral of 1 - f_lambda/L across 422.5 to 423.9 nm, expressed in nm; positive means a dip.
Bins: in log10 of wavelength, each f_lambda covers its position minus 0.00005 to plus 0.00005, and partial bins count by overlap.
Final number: 0.20 nm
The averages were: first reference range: 10.9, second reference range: 12.1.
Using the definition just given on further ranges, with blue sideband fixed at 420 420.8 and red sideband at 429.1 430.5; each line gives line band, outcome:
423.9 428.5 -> -0.33 nm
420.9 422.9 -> 0.11 nm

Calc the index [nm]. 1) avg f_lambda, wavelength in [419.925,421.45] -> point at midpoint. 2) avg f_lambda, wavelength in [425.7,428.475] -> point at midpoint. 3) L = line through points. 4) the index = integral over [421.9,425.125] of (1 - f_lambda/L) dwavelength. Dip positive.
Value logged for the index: 0.21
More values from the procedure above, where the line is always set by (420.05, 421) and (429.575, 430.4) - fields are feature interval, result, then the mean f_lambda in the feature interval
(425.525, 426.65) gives -0.21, 12.7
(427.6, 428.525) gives -0.19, 12.3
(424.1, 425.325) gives -0.17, 12.6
